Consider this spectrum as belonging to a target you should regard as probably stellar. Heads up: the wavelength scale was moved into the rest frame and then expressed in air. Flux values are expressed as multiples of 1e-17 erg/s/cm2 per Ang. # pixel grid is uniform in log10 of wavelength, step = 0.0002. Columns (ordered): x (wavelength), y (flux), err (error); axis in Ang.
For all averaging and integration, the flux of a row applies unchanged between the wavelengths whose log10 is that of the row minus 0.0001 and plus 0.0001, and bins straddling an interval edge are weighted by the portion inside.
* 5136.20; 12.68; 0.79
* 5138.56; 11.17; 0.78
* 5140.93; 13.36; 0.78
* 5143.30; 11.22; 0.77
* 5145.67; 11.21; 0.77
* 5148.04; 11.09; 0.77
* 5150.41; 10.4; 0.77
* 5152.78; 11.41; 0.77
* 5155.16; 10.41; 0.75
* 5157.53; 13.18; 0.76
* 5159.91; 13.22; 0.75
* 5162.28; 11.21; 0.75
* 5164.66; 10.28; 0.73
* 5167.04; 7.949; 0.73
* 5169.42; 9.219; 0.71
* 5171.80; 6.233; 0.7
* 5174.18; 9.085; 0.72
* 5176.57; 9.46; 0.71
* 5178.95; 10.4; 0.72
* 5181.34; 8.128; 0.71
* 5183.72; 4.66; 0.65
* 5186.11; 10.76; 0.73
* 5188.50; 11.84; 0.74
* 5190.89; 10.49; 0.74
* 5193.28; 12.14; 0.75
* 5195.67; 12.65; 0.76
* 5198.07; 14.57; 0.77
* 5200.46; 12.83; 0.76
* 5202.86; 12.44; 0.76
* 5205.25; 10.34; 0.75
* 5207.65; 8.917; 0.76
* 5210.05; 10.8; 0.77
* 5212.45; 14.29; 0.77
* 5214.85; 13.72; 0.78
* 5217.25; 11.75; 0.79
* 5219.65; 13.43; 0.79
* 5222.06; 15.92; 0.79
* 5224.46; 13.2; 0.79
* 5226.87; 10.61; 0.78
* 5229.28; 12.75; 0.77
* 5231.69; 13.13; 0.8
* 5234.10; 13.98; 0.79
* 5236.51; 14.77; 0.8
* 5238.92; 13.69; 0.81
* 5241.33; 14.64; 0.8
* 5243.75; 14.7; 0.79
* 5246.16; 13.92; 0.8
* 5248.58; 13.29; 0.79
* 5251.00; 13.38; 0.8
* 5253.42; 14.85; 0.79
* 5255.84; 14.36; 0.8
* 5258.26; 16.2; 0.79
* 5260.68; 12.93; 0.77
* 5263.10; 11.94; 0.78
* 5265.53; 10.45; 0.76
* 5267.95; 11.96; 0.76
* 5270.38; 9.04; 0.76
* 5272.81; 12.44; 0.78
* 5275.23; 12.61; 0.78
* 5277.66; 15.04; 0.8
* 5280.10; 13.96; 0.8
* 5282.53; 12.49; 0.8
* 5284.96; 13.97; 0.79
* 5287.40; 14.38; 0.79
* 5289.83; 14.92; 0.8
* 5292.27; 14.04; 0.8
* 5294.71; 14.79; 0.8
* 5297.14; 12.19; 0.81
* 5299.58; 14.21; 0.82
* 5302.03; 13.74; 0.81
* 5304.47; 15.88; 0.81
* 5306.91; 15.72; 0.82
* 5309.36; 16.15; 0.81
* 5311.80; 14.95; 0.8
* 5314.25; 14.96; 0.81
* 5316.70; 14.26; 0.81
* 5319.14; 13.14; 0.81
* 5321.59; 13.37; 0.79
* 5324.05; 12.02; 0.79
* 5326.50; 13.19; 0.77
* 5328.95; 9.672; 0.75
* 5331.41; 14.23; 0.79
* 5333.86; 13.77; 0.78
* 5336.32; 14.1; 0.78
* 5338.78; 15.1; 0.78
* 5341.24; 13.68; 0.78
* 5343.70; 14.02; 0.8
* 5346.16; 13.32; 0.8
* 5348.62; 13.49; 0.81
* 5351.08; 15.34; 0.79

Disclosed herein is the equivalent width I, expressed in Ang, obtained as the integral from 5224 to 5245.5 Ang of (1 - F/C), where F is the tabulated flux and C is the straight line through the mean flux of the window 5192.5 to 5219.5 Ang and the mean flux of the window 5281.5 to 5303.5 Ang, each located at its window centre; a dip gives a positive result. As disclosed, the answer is -1.2 Ang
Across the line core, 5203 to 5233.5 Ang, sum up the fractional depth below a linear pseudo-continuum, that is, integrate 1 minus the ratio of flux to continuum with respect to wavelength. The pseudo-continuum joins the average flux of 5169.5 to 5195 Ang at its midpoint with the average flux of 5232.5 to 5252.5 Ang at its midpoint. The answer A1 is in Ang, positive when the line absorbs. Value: -0.7 Ang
